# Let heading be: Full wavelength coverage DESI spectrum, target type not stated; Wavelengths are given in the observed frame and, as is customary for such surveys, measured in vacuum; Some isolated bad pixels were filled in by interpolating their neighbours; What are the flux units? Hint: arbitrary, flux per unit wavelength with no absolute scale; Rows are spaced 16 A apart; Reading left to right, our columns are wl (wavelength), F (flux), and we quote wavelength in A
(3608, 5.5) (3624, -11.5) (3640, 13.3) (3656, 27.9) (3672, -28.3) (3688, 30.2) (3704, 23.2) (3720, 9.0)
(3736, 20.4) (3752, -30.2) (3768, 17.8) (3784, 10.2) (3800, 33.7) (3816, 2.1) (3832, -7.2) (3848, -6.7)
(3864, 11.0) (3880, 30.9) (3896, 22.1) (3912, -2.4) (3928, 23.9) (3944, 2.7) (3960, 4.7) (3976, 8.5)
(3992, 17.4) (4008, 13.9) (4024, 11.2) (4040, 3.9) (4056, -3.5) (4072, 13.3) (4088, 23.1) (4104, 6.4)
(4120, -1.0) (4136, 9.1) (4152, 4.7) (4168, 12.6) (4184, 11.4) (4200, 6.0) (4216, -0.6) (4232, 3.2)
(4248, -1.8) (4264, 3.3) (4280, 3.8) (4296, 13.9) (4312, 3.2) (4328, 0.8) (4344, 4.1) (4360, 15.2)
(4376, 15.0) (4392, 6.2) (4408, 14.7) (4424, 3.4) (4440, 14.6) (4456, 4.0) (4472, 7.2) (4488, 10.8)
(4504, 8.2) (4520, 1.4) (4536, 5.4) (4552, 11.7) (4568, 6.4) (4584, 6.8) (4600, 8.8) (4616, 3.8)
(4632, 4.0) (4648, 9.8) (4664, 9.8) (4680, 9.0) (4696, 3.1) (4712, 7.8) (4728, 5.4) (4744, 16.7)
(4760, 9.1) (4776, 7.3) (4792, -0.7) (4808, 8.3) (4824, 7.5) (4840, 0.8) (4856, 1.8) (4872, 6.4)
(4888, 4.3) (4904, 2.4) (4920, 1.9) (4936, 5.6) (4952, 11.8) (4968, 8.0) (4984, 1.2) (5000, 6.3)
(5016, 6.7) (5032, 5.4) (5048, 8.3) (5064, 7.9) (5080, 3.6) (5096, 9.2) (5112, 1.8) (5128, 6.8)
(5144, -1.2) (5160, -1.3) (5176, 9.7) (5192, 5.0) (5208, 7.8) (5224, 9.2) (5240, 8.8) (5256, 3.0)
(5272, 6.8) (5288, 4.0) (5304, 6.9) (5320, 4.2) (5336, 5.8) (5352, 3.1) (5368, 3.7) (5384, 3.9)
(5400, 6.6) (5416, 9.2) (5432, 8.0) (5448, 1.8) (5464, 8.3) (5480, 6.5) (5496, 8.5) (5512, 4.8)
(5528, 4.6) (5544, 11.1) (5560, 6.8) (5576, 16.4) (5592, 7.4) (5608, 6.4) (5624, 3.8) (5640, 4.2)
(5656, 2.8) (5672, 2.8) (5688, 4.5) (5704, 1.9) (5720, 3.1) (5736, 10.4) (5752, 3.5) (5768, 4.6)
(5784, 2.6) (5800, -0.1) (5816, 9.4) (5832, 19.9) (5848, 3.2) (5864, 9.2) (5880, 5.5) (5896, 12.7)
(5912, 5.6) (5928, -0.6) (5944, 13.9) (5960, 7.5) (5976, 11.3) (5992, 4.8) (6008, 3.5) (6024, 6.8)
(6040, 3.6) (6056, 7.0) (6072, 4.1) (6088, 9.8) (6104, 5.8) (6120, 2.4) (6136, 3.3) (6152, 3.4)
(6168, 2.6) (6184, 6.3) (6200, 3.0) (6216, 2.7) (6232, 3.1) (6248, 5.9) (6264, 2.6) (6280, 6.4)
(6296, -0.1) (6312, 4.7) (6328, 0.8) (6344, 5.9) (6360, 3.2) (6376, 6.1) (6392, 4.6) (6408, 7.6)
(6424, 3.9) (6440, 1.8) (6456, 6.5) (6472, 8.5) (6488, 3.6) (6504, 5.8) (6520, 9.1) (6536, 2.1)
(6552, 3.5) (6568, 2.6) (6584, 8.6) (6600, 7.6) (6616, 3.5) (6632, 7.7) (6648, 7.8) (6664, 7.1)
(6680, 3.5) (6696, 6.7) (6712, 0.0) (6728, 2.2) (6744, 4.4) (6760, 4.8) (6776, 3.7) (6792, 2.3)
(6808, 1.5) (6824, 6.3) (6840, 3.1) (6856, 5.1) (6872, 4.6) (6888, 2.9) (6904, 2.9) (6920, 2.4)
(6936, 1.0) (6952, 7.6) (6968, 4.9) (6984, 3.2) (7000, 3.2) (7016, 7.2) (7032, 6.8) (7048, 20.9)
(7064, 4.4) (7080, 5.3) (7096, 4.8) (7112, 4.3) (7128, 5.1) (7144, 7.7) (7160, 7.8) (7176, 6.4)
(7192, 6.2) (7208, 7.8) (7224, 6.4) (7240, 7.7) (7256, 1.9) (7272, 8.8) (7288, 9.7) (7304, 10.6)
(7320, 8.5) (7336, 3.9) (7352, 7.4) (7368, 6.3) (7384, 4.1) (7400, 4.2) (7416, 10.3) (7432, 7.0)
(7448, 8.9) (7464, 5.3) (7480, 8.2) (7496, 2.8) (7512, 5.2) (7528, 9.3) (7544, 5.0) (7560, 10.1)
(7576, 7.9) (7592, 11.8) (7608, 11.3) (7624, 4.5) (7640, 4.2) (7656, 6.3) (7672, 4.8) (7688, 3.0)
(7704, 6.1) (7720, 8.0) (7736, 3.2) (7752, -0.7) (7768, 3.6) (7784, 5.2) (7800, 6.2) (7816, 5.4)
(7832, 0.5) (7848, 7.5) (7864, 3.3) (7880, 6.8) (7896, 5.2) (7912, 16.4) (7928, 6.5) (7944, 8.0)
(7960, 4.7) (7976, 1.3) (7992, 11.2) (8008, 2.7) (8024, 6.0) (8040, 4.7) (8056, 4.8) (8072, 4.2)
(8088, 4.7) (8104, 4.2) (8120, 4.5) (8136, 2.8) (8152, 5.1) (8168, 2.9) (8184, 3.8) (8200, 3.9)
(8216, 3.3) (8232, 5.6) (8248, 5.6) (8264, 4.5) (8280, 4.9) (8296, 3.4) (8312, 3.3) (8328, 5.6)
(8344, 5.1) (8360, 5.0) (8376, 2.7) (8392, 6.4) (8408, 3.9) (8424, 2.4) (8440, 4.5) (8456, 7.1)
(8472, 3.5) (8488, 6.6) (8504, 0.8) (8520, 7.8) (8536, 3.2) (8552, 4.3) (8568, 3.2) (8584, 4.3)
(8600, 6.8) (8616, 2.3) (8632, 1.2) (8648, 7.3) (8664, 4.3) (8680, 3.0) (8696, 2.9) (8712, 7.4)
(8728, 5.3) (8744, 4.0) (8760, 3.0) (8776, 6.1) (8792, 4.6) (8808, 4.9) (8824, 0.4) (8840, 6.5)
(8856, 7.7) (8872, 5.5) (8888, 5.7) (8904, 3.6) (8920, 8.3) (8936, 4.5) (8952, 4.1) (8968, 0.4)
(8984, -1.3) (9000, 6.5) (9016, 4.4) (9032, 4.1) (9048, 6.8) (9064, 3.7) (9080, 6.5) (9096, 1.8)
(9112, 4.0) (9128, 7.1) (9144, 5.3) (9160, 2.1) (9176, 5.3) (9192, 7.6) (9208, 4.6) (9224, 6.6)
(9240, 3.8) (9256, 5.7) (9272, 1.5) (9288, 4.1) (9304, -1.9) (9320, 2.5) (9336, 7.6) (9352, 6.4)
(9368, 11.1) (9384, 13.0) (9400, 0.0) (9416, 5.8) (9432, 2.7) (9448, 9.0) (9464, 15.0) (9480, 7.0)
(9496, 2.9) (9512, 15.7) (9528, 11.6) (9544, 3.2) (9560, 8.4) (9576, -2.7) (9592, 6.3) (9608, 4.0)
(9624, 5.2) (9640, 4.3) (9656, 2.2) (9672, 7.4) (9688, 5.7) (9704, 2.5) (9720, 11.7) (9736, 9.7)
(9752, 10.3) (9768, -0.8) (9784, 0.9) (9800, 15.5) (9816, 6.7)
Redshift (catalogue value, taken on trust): 0.89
